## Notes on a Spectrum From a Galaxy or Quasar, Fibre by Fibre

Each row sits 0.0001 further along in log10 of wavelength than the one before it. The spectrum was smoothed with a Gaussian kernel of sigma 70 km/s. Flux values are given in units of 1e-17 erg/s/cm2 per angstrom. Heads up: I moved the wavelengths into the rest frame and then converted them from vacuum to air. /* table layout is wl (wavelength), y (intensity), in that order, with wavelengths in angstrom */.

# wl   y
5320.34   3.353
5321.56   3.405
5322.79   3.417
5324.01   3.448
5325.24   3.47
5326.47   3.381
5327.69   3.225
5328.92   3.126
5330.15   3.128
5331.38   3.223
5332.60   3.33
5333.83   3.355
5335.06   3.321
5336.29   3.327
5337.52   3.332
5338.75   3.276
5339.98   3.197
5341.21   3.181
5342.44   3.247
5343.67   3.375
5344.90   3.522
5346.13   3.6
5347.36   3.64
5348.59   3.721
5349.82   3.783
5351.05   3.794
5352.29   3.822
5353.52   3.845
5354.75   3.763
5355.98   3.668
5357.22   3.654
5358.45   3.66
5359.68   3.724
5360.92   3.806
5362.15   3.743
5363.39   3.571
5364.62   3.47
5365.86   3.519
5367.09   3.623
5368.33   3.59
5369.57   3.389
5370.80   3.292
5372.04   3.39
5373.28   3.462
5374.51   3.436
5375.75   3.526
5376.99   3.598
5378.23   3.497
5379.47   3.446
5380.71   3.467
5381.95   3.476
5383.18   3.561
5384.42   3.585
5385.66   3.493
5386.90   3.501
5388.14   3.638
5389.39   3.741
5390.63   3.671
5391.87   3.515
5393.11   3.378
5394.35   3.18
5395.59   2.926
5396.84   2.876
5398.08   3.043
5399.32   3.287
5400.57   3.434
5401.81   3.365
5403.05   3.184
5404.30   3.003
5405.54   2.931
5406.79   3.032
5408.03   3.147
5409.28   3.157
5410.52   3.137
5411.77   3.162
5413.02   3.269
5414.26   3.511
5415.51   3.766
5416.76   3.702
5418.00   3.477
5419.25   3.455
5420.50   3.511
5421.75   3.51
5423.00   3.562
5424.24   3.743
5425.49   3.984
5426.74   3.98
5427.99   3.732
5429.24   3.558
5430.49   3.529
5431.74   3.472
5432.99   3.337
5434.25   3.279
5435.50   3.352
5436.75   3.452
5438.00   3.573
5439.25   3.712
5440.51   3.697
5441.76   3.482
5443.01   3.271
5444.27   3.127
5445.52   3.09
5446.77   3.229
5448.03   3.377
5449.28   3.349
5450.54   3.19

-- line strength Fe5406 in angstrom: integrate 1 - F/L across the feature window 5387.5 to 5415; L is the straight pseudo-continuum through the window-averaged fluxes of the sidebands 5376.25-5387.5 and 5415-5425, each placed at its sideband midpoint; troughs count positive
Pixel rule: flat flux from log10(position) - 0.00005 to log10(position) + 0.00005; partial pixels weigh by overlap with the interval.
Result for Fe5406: 2.3 angstrom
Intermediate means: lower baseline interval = 3.51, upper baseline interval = 3.6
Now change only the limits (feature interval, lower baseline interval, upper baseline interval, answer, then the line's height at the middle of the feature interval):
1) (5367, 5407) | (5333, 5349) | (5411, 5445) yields 0.9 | 3.46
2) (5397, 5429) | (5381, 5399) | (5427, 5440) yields 0.6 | 3.46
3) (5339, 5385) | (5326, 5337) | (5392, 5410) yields -4.9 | 3.22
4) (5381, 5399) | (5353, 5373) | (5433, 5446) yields 0.7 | 3.53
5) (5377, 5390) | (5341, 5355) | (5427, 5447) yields 0.0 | 3.55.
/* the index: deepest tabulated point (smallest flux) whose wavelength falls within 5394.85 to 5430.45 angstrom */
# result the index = 2.876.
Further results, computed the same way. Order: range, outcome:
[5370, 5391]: 3.292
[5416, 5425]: 3.455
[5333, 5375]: 3.181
